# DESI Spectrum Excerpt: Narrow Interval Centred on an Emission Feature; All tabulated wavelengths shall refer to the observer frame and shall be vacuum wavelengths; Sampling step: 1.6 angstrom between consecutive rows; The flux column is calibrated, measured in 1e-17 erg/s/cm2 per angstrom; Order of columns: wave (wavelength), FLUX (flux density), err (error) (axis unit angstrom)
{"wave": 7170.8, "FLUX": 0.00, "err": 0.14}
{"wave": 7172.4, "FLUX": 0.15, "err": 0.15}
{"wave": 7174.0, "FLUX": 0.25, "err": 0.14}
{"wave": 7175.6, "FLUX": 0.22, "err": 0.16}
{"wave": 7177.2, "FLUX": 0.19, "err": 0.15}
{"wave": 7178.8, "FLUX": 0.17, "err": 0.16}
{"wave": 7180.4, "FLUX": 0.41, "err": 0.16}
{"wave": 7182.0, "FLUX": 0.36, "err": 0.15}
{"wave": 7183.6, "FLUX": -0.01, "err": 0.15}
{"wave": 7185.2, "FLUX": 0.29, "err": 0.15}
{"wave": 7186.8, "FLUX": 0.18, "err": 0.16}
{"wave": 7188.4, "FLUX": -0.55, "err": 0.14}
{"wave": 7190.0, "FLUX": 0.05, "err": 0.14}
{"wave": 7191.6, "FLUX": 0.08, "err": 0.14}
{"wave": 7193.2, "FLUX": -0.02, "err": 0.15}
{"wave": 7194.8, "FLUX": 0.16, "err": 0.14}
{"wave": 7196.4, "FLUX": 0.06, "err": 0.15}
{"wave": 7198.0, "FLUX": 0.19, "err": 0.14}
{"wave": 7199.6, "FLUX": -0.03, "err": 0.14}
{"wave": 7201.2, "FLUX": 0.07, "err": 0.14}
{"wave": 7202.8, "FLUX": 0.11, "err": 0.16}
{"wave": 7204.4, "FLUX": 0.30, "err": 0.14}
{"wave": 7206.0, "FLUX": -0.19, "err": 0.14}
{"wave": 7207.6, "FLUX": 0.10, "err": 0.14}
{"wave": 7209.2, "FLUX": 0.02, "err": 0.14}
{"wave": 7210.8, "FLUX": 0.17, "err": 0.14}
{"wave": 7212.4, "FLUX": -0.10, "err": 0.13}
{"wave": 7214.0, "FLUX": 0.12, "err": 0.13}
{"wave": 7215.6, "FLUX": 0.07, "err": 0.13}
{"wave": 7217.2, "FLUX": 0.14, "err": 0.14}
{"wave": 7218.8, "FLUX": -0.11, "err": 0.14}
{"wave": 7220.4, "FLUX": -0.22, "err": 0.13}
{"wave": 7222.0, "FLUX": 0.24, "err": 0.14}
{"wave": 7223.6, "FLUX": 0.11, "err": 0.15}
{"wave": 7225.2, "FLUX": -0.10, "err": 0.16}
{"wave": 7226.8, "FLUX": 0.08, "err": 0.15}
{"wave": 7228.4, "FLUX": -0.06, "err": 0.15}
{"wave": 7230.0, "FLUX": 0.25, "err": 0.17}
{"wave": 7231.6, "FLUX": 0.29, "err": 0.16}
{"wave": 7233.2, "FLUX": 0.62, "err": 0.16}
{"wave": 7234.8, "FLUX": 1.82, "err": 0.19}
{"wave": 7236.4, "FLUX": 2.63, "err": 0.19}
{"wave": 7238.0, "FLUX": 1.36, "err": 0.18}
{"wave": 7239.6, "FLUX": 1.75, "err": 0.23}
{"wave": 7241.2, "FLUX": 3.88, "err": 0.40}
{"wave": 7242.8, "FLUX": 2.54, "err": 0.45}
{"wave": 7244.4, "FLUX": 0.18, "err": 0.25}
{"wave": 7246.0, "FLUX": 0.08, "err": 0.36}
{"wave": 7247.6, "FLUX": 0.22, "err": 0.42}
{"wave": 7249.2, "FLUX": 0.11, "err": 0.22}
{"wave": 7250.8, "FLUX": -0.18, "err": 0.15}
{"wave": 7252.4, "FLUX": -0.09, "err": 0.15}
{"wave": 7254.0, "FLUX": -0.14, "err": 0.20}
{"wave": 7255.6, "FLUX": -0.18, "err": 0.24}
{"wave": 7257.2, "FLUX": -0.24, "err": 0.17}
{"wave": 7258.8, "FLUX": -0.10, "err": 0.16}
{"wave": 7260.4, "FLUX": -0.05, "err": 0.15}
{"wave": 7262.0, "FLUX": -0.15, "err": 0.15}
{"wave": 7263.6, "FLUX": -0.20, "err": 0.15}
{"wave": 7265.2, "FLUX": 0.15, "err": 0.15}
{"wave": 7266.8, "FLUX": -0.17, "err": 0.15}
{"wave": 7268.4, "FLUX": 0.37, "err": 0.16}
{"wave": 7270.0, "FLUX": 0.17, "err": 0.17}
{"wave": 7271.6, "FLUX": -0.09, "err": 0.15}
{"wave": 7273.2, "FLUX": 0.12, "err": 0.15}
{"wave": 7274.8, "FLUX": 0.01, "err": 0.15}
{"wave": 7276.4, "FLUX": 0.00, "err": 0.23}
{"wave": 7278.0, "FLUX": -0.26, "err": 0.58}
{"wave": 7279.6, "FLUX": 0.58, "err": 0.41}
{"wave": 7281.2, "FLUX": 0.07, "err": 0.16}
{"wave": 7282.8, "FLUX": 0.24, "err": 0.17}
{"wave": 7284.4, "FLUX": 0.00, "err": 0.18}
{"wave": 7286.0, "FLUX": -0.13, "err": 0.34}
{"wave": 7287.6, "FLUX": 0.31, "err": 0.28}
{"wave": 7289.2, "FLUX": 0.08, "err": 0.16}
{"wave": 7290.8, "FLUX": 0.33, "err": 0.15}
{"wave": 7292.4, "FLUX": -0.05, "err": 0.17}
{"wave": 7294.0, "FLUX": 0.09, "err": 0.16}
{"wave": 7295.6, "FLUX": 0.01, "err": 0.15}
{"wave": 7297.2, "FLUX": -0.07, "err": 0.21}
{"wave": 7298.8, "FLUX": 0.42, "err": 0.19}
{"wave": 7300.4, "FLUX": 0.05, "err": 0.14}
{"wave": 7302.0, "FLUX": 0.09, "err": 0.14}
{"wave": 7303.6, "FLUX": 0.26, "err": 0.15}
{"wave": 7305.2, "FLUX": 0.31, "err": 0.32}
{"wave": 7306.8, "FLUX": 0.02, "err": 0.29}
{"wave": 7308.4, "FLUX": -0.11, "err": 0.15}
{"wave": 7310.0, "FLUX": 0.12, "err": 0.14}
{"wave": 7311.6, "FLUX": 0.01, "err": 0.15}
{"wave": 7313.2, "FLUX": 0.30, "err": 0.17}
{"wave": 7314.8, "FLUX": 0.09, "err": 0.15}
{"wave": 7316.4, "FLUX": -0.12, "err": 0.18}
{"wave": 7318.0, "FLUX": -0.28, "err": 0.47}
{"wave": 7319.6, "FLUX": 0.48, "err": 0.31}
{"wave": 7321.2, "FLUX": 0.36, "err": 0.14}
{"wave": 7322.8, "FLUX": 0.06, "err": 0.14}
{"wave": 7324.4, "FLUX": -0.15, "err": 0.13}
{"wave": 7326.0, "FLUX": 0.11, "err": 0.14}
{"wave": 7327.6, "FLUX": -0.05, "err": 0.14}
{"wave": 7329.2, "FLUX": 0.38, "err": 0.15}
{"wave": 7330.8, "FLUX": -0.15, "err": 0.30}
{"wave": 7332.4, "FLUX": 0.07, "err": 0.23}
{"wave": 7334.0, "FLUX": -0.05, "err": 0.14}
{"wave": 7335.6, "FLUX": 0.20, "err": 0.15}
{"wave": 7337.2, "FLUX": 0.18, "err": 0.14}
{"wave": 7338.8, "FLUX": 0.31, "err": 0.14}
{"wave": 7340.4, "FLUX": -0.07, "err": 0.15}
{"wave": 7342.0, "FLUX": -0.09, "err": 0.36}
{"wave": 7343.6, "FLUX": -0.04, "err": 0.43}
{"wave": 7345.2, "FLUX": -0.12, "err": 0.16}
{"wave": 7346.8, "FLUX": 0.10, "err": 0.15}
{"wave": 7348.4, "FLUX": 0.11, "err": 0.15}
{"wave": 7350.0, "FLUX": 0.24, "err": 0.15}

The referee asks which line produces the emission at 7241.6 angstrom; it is [O II]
